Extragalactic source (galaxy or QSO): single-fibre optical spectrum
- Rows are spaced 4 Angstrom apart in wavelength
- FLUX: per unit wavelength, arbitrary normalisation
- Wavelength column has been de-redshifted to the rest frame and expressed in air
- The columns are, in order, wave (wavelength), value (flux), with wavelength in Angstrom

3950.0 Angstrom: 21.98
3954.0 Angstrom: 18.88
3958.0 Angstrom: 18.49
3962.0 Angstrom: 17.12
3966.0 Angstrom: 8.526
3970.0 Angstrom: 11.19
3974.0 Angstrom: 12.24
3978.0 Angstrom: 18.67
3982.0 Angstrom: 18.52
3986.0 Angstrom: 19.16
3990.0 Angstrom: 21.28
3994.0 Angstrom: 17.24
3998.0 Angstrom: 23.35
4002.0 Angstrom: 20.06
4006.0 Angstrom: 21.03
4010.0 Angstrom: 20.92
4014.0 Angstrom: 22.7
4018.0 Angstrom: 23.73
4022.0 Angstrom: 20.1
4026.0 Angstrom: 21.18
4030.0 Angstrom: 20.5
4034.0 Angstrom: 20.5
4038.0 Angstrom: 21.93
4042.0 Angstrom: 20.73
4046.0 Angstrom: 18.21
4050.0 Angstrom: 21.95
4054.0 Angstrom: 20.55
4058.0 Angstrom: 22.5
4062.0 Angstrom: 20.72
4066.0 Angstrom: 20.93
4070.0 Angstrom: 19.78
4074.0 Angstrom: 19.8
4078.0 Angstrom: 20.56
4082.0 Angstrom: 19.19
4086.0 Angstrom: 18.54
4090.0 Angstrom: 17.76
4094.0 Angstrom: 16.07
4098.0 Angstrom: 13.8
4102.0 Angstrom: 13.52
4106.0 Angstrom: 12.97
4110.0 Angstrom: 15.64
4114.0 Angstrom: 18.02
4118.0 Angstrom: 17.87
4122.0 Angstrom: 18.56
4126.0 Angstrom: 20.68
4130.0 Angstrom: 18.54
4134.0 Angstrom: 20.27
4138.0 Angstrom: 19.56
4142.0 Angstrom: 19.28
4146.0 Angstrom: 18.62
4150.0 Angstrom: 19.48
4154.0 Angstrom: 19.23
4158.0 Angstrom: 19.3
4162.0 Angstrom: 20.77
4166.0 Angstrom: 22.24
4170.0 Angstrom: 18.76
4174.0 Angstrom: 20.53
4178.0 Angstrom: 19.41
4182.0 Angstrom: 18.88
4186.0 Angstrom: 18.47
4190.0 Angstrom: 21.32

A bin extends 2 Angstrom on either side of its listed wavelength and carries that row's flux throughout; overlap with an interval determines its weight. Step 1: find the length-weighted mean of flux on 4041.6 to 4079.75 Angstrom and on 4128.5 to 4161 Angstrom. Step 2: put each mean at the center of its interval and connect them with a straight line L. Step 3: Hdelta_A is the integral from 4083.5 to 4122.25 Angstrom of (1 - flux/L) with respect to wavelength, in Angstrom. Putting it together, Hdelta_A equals 7.26 Angstrom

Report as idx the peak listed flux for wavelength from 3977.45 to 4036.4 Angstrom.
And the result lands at 23.73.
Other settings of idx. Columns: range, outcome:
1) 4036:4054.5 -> 21.95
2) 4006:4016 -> 22.7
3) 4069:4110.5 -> 20.56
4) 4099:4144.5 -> 20.68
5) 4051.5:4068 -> 22.5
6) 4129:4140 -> 20.27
